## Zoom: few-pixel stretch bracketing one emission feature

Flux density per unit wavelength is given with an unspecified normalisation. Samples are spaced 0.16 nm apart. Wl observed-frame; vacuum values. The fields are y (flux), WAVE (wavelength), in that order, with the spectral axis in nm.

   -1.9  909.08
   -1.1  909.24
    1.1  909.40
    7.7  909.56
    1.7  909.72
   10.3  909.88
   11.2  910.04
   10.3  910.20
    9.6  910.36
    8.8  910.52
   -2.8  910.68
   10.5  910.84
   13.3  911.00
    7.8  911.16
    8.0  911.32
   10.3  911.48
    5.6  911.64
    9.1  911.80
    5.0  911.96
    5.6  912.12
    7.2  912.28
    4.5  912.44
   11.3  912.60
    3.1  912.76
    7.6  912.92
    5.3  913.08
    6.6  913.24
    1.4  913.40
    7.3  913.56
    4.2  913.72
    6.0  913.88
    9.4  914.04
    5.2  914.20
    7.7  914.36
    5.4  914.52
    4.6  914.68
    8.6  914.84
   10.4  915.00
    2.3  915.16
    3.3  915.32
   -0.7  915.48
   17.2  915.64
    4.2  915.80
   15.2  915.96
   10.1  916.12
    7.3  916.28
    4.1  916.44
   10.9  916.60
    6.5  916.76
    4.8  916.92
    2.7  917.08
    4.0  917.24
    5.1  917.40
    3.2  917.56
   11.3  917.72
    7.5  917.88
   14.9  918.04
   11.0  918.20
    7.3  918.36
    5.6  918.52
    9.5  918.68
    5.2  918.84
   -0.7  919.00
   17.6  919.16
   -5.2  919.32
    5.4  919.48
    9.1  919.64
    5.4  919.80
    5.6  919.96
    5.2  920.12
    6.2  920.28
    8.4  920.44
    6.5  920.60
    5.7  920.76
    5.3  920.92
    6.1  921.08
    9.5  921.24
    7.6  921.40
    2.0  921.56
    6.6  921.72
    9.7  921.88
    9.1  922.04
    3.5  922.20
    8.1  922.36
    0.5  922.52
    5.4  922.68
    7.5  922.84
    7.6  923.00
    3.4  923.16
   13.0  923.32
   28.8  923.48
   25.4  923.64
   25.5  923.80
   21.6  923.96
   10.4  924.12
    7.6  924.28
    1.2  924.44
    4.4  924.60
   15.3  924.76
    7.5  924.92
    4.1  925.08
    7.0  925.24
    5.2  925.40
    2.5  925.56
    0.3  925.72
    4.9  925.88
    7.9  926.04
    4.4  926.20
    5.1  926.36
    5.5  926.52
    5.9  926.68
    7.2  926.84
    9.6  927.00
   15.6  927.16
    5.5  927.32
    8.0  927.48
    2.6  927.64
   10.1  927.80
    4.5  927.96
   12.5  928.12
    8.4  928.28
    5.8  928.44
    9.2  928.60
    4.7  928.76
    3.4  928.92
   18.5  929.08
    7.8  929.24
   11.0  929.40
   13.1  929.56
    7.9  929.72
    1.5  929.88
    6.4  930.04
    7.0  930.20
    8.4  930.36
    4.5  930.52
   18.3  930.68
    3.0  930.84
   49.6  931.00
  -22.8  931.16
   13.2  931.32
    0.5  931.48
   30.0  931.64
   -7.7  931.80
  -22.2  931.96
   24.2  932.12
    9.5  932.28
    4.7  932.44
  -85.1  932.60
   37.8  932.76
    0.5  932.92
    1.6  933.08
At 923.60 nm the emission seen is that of Hgamma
